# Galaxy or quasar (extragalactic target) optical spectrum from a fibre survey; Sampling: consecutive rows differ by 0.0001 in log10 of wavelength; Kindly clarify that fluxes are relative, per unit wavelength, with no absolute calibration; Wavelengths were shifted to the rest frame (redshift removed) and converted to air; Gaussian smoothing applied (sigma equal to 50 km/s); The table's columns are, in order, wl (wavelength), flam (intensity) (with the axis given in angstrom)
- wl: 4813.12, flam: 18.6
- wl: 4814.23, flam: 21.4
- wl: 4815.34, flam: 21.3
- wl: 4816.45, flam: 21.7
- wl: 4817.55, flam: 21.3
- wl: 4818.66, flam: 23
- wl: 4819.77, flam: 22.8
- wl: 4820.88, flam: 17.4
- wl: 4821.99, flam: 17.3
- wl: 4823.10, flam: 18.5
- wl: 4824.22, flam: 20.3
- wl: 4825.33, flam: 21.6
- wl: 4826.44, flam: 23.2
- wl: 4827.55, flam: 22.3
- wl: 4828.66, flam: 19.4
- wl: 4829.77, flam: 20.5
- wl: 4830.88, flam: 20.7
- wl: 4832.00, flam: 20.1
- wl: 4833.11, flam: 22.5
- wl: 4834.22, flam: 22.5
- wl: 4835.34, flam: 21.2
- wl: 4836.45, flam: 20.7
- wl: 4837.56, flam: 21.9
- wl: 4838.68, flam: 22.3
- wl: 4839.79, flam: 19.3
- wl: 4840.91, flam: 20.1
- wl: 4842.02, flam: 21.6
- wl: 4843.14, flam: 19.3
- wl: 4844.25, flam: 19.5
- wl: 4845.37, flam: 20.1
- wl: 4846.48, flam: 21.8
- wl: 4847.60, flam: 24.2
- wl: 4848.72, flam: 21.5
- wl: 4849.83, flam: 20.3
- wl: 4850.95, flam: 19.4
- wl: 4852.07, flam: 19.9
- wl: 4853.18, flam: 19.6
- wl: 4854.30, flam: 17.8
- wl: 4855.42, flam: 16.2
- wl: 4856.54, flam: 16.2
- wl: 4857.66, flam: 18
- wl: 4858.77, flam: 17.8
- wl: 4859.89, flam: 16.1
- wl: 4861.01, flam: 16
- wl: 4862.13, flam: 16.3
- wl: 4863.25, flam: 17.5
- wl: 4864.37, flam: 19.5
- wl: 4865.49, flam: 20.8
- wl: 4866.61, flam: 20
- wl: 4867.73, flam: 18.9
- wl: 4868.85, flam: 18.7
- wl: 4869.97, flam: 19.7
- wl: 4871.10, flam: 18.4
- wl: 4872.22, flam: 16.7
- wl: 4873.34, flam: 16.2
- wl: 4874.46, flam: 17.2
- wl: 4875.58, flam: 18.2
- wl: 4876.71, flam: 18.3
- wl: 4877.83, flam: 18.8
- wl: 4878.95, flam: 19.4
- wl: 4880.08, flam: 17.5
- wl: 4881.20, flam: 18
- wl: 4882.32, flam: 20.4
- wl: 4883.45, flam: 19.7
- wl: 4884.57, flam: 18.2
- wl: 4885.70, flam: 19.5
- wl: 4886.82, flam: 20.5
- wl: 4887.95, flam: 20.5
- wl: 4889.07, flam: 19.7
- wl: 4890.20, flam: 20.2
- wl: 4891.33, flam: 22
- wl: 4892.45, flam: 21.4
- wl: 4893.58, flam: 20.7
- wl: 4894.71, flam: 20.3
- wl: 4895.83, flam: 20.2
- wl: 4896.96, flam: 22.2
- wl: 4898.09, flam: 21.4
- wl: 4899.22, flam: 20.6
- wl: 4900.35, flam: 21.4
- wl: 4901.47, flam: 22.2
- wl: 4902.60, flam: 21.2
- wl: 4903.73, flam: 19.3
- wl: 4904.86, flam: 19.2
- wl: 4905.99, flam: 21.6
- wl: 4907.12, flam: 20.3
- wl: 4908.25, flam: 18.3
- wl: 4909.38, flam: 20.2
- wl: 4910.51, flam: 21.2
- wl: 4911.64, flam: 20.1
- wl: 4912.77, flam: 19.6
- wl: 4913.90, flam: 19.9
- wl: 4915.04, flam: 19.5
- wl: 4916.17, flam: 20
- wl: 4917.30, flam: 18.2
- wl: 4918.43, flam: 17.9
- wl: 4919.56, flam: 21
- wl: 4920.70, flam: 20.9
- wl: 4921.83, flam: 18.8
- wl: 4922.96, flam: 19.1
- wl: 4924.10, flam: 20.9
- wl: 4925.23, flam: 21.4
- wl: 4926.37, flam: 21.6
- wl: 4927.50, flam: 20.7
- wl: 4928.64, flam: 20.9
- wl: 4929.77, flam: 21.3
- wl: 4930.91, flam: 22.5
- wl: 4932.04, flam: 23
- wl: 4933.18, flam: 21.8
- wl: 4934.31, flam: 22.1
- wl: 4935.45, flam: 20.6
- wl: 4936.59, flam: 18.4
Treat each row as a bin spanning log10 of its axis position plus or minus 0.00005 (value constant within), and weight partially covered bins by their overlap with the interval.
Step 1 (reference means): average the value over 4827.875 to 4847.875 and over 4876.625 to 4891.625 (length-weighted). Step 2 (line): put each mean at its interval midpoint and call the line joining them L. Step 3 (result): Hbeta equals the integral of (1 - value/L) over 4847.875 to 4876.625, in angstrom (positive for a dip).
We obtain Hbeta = 2.6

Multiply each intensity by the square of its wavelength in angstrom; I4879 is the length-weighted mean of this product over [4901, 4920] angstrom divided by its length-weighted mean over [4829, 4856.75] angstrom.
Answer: 1.01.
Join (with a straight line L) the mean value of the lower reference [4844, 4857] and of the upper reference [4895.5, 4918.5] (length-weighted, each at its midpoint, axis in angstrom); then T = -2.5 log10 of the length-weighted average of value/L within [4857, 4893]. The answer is 0.068 mag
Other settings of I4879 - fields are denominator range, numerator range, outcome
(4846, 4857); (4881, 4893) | 1.03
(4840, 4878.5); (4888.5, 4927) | 1.10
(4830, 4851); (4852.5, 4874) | 0.86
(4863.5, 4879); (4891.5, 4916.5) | 1.12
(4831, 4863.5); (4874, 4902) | 1.03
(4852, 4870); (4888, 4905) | 1.17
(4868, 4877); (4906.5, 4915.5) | 1.13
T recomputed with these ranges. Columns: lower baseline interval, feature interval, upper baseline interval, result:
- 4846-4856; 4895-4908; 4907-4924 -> -0.056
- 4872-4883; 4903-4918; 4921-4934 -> 0.016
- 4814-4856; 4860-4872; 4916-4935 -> 0.125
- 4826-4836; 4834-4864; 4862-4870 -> 0.039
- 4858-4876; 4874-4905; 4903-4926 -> -0.058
